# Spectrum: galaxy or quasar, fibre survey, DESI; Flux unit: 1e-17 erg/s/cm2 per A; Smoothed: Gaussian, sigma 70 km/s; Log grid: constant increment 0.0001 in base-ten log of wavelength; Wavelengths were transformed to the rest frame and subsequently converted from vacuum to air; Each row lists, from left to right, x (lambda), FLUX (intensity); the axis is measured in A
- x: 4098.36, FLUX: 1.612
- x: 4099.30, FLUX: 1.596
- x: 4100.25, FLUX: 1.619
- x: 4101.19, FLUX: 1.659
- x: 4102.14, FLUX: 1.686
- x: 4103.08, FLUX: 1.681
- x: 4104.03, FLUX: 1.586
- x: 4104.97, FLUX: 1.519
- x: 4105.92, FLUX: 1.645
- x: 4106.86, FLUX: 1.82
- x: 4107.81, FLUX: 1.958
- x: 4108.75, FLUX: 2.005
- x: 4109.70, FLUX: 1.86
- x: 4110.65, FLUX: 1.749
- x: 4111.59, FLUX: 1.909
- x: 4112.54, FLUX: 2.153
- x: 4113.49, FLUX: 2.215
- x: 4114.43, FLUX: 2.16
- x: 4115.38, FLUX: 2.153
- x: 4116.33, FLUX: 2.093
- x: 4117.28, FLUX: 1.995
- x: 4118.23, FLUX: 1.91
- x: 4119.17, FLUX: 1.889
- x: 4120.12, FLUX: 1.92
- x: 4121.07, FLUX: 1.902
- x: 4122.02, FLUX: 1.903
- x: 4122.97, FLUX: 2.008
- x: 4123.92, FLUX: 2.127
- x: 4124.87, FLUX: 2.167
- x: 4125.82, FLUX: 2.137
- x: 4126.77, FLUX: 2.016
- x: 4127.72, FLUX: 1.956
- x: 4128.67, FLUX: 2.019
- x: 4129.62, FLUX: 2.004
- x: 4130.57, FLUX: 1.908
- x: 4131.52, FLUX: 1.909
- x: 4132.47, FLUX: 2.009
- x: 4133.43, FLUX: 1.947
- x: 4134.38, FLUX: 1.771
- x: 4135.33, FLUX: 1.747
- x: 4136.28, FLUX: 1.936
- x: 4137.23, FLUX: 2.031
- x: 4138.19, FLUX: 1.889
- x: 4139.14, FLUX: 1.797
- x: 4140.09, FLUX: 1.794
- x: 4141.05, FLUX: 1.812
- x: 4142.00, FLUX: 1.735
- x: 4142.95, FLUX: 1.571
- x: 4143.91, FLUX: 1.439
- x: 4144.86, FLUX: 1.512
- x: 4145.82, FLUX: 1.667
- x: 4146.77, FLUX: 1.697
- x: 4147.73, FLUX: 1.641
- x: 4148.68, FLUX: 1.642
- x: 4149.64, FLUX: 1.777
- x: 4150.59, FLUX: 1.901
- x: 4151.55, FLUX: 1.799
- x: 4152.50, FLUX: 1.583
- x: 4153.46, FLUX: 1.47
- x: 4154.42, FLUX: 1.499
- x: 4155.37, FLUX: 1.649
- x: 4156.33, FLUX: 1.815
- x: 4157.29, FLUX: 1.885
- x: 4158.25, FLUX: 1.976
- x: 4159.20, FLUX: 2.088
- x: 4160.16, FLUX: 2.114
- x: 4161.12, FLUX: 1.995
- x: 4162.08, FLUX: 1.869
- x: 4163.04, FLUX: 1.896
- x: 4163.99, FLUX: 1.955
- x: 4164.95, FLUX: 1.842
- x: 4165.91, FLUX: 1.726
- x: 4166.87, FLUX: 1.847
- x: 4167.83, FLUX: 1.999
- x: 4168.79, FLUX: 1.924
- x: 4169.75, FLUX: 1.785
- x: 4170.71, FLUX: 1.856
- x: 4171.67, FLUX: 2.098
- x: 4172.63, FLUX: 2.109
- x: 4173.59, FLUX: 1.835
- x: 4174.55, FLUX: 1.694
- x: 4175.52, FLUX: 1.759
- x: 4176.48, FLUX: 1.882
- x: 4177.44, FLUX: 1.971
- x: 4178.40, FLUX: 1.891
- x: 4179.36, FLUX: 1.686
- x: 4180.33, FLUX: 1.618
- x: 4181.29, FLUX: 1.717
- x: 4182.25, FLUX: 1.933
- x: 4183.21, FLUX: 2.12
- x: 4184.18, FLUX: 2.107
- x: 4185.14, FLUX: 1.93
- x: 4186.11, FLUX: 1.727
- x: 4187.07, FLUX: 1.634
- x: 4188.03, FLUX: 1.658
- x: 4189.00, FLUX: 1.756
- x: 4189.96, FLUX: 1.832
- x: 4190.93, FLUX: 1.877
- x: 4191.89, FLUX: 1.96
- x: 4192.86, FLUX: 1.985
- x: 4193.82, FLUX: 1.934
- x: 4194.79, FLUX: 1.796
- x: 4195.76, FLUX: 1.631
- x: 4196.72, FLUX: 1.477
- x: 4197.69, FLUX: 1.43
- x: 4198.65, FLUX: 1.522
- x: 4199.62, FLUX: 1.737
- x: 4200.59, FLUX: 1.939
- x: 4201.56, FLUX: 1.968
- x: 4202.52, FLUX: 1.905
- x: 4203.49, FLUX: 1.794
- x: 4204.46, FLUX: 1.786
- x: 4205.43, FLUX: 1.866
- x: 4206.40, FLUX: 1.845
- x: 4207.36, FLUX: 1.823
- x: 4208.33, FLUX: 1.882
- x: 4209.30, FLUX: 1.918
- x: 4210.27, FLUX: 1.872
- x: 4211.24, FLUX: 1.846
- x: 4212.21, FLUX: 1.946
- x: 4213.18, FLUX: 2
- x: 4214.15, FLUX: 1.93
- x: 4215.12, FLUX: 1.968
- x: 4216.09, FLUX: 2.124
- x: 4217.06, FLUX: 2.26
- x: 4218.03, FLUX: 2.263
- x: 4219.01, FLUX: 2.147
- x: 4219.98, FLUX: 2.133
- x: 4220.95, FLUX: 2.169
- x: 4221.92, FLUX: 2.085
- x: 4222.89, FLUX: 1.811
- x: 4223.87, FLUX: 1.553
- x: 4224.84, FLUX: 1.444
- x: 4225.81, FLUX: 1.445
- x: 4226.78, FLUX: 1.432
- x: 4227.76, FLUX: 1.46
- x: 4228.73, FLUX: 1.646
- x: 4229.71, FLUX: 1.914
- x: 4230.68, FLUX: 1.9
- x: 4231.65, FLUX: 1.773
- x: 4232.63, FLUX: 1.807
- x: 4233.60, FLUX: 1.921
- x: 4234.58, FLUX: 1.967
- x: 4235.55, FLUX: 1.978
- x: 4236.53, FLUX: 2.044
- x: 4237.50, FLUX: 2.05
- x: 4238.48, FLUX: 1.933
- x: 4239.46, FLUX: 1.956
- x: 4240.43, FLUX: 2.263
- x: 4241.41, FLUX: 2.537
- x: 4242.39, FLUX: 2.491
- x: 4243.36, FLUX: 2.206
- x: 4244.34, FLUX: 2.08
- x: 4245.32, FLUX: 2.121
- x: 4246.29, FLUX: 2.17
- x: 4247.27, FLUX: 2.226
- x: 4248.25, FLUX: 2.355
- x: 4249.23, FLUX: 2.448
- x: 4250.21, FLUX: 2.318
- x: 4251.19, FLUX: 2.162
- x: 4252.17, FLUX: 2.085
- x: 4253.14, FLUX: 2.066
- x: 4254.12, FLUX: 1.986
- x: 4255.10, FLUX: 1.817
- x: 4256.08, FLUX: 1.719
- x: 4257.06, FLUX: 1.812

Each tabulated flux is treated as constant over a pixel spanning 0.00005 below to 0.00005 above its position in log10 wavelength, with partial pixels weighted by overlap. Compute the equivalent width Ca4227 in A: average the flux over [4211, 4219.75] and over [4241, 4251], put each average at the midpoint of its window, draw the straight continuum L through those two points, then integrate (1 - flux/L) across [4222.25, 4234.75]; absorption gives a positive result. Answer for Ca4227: 2.7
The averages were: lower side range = 2.06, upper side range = 2.29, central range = 1.7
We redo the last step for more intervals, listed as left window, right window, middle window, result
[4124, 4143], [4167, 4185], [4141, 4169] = 1.88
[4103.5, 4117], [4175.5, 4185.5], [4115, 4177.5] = 1.03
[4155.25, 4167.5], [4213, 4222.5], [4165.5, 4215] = 4.15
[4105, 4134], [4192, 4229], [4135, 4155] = 2.33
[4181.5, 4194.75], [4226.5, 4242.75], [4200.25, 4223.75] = -0.64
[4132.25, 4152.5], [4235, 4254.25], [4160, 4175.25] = -0.33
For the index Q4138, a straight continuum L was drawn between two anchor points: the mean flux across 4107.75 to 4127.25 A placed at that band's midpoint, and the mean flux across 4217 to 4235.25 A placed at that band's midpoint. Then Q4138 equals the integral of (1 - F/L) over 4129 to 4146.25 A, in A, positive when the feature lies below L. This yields 1.5 A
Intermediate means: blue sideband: 2.01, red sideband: 1.84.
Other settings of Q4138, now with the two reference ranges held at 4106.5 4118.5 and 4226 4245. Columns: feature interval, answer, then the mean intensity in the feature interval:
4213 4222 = -0.7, 2.11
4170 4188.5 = 1.2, 1.85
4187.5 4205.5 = 1.8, 1.78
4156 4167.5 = 0.4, 1.92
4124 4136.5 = 0.2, 1.97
